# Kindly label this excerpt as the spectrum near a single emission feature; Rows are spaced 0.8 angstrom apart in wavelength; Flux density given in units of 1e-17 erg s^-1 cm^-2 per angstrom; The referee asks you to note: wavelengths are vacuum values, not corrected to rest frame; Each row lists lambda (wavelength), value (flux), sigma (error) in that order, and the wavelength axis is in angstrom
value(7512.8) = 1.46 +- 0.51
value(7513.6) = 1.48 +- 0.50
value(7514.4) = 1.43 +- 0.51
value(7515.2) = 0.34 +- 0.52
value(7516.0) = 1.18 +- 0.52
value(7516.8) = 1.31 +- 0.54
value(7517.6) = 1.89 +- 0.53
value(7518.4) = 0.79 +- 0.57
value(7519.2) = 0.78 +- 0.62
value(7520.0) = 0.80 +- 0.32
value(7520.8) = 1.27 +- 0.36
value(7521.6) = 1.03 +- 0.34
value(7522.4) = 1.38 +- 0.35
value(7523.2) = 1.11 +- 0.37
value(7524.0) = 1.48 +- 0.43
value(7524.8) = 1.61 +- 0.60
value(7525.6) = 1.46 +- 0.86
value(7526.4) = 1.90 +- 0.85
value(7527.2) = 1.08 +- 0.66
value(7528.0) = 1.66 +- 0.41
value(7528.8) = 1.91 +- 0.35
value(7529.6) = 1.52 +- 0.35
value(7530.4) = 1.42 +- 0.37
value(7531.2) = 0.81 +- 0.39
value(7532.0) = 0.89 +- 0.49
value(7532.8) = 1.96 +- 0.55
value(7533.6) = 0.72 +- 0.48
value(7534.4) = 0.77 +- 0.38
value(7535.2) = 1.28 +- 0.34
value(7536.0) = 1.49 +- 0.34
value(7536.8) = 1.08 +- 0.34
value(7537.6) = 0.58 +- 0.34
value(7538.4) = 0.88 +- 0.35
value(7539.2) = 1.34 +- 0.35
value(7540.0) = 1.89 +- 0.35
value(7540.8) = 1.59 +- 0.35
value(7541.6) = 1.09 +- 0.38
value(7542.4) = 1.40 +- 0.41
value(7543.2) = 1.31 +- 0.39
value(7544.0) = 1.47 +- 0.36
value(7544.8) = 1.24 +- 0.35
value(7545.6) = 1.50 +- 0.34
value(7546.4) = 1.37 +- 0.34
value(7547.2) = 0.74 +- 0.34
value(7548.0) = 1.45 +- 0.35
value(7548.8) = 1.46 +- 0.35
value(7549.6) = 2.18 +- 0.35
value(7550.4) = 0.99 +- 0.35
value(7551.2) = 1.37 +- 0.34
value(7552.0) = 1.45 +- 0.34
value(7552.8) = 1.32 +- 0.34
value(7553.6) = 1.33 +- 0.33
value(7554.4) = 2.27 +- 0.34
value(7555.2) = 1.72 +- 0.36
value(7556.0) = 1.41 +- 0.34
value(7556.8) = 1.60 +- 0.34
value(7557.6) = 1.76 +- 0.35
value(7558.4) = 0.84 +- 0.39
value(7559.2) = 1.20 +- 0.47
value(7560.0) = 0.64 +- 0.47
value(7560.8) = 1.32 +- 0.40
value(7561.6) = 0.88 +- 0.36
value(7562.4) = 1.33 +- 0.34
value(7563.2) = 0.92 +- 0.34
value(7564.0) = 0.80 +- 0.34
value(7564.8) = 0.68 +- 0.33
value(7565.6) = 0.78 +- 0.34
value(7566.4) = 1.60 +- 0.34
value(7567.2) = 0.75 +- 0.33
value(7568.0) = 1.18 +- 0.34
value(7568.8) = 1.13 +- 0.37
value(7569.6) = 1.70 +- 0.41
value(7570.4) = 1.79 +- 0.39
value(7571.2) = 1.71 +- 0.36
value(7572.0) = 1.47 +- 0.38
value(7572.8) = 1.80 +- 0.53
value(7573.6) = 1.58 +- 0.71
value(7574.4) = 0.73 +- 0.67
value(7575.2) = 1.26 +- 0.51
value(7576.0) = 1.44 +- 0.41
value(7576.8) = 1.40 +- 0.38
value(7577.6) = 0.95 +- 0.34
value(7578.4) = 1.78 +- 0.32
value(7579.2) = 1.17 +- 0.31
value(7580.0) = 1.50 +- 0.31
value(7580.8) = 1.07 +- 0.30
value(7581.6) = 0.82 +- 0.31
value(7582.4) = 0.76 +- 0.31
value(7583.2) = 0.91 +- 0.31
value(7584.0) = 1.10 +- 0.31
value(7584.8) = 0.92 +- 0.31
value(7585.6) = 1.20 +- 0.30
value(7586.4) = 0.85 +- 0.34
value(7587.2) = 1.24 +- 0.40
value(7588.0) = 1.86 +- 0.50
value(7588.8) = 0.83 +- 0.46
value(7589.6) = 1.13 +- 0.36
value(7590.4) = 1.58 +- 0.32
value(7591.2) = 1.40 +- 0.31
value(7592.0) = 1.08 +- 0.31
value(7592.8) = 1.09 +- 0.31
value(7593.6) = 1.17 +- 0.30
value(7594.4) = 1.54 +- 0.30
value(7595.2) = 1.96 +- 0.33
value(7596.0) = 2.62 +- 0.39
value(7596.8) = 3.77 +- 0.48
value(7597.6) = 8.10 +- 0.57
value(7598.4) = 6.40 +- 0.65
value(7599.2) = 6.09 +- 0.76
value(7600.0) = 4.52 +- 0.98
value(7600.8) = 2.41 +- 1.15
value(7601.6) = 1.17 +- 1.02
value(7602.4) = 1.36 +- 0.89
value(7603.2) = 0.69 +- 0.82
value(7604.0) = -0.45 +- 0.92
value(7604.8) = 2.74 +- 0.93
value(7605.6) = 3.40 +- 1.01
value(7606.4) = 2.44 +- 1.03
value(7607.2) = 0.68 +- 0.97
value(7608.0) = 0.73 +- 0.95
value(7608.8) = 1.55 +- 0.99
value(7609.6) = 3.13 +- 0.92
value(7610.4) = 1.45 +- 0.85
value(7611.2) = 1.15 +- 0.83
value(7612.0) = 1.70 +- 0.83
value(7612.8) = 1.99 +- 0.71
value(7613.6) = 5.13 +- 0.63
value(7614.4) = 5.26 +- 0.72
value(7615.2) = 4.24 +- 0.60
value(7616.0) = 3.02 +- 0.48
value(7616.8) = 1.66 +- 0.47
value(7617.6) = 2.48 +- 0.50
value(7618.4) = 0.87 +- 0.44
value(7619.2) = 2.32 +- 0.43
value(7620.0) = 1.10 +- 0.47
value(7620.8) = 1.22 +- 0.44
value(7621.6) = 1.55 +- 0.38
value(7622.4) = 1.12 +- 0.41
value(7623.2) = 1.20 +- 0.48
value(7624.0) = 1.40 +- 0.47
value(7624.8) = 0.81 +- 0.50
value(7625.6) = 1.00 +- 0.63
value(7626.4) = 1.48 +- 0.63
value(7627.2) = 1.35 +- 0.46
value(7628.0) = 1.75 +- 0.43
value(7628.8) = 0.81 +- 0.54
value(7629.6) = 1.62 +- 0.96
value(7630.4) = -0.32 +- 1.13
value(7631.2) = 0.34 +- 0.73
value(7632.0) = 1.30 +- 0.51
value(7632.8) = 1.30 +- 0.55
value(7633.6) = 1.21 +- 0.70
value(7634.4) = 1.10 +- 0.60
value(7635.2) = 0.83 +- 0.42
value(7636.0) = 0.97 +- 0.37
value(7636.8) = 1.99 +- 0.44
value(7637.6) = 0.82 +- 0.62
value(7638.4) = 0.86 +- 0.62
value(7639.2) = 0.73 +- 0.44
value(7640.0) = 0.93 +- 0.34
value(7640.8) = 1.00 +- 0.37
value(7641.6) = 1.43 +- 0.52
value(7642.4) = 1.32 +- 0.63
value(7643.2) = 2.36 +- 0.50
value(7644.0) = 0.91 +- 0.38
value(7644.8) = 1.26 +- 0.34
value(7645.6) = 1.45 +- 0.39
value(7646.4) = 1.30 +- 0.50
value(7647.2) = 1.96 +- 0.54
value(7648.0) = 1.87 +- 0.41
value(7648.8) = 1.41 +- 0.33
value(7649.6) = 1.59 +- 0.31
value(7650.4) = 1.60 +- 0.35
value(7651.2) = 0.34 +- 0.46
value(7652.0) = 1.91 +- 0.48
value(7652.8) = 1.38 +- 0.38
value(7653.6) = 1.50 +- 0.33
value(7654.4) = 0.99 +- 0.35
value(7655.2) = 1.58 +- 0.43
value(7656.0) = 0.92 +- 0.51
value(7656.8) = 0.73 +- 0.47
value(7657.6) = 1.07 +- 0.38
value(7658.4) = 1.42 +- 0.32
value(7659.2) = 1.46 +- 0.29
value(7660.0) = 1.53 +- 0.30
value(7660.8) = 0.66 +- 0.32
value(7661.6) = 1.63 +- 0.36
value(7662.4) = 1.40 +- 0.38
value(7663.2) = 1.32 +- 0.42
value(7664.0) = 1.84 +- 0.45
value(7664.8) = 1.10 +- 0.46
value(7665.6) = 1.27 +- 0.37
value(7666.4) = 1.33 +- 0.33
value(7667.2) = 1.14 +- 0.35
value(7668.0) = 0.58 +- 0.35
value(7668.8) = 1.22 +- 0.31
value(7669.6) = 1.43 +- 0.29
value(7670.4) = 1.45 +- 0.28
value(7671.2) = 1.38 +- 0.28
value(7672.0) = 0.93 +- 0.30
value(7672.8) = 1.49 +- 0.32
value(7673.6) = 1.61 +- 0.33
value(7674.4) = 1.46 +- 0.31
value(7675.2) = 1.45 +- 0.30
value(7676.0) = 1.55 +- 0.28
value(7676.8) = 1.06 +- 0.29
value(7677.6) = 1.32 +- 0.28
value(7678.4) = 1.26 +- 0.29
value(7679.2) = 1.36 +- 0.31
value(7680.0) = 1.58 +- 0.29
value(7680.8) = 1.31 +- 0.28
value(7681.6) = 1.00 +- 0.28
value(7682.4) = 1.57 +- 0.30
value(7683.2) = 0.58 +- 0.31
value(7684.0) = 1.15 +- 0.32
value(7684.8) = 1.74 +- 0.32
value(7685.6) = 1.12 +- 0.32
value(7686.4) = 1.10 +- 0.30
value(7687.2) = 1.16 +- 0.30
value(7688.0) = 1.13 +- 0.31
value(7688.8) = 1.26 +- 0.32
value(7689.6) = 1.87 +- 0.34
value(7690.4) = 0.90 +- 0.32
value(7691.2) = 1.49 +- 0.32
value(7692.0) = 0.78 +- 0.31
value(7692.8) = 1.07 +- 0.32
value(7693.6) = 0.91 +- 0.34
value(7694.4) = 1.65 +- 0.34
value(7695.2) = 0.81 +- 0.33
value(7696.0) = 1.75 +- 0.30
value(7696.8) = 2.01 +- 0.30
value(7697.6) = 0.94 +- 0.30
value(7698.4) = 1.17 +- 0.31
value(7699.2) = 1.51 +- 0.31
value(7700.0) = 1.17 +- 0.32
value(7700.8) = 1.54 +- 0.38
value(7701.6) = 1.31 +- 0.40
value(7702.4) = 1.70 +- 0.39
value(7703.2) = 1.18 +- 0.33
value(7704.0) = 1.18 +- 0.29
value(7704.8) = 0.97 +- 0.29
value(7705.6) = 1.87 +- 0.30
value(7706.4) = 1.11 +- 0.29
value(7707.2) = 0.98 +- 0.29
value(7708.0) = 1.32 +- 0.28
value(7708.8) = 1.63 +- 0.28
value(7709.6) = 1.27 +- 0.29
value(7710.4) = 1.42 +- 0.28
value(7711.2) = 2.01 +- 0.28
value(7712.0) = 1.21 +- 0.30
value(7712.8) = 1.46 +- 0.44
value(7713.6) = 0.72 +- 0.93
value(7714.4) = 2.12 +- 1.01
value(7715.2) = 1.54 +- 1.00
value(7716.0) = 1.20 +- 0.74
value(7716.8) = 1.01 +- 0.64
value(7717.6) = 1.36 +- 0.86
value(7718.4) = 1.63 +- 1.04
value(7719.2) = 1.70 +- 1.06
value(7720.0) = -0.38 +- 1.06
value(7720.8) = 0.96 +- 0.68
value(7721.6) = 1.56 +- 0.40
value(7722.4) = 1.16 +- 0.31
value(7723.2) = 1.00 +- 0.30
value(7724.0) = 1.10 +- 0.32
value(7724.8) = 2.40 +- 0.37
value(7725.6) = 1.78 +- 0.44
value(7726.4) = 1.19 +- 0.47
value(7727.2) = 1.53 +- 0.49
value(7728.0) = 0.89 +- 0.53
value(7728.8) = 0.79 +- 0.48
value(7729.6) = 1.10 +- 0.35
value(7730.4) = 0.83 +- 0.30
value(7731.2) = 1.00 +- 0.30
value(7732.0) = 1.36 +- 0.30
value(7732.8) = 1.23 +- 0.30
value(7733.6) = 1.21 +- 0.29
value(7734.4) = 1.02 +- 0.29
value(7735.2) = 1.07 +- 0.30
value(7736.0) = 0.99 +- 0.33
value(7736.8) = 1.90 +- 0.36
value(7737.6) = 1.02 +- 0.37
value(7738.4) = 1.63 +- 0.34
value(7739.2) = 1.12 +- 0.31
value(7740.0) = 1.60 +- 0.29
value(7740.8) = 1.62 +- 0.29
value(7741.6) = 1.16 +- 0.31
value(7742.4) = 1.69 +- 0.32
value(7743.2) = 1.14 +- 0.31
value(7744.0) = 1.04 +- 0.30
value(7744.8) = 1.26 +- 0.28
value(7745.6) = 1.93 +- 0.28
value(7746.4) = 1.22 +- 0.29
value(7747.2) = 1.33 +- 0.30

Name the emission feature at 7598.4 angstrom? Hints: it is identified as [S II] 6716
